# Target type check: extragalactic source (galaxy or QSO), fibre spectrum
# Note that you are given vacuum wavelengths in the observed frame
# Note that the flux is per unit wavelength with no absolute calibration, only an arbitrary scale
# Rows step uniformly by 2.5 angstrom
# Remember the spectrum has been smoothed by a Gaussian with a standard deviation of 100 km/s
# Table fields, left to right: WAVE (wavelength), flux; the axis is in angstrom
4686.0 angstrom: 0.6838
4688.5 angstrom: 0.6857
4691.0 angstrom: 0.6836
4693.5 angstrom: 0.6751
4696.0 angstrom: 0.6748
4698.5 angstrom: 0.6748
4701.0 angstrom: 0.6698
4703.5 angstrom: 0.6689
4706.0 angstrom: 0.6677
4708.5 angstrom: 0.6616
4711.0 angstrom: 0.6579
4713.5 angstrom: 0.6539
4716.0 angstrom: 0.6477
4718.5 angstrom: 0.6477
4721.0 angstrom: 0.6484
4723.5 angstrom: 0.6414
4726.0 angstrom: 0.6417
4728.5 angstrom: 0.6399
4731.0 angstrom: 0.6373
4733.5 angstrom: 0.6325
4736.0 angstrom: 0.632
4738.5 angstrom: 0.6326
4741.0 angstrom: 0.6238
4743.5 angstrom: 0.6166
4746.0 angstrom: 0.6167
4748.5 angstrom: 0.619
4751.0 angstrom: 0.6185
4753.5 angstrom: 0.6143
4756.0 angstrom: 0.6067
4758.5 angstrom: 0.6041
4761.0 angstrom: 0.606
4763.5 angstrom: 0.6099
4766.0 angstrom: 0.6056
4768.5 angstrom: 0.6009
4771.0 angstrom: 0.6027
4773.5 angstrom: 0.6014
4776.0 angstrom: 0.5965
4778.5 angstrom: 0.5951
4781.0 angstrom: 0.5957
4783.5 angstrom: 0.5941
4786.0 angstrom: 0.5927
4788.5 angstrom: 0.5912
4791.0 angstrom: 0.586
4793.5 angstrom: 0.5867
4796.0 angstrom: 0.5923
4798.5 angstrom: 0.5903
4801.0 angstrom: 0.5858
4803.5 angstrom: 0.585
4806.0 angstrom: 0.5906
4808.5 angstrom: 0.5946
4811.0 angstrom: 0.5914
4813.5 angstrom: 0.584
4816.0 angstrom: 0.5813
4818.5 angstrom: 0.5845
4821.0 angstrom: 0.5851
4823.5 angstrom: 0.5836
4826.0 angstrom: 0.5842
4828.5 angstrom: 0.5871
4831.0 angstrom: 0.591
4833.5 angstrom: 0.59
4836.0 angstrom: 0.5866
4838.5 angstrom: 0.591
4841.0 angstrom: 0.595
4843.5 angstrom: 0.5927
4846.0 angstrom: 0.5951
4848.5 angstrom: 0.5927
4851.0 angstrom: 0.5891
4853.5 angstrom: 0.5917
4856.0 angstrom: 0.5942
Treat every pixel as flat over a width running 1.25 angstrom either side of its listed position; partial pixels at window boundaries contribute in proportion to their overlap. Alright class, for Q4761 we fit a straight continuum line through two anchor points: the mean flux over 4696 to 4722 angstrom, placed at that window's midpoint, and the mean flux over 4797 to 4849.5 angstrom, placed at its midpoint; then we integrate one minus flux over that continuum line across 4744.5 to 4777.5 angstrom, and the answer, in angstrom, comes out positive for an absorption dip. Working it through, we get 1.05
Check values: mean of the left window 0.661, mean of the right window 0.589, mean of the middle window 0.608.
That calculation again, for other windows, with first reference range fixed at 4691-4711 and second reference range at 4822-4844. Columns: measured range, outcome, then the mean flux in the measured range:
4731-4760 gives 1.0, 0.62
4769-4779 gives 0.4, 0.599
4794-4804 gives 0.4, 0.588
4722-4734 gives 0.3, 0.639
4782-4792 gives 0.4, 0.591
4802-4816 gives 0.4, 0.588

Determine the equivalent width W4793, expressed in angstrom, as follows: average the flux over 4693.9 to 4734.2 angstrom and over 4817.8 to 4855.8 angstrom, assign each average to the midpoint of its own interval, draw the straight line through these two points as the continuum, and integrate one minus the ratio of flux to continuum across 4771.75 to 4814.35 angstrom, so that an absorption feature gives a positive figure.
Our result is 1.5 angstrom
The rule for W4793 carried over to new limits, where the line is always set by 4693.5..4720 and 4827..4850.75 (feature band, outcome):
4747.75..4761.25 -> 0.5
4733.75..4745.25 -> 0.3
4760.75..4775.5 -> 0.6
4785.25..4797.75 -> 0.6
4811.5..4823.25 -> 0.4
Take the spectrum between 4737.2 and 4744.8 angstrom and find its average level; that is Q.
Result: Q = 0.624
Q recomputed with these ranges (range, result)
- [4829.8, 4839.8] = 0.59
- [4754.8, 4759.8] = 0.605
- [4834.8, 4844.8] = 0.591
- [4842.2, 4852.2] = 0.592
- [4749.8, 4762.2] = 0.61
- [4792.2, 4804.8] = 0.588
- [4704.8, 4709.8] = 0.665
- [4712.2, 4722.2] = 0.649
